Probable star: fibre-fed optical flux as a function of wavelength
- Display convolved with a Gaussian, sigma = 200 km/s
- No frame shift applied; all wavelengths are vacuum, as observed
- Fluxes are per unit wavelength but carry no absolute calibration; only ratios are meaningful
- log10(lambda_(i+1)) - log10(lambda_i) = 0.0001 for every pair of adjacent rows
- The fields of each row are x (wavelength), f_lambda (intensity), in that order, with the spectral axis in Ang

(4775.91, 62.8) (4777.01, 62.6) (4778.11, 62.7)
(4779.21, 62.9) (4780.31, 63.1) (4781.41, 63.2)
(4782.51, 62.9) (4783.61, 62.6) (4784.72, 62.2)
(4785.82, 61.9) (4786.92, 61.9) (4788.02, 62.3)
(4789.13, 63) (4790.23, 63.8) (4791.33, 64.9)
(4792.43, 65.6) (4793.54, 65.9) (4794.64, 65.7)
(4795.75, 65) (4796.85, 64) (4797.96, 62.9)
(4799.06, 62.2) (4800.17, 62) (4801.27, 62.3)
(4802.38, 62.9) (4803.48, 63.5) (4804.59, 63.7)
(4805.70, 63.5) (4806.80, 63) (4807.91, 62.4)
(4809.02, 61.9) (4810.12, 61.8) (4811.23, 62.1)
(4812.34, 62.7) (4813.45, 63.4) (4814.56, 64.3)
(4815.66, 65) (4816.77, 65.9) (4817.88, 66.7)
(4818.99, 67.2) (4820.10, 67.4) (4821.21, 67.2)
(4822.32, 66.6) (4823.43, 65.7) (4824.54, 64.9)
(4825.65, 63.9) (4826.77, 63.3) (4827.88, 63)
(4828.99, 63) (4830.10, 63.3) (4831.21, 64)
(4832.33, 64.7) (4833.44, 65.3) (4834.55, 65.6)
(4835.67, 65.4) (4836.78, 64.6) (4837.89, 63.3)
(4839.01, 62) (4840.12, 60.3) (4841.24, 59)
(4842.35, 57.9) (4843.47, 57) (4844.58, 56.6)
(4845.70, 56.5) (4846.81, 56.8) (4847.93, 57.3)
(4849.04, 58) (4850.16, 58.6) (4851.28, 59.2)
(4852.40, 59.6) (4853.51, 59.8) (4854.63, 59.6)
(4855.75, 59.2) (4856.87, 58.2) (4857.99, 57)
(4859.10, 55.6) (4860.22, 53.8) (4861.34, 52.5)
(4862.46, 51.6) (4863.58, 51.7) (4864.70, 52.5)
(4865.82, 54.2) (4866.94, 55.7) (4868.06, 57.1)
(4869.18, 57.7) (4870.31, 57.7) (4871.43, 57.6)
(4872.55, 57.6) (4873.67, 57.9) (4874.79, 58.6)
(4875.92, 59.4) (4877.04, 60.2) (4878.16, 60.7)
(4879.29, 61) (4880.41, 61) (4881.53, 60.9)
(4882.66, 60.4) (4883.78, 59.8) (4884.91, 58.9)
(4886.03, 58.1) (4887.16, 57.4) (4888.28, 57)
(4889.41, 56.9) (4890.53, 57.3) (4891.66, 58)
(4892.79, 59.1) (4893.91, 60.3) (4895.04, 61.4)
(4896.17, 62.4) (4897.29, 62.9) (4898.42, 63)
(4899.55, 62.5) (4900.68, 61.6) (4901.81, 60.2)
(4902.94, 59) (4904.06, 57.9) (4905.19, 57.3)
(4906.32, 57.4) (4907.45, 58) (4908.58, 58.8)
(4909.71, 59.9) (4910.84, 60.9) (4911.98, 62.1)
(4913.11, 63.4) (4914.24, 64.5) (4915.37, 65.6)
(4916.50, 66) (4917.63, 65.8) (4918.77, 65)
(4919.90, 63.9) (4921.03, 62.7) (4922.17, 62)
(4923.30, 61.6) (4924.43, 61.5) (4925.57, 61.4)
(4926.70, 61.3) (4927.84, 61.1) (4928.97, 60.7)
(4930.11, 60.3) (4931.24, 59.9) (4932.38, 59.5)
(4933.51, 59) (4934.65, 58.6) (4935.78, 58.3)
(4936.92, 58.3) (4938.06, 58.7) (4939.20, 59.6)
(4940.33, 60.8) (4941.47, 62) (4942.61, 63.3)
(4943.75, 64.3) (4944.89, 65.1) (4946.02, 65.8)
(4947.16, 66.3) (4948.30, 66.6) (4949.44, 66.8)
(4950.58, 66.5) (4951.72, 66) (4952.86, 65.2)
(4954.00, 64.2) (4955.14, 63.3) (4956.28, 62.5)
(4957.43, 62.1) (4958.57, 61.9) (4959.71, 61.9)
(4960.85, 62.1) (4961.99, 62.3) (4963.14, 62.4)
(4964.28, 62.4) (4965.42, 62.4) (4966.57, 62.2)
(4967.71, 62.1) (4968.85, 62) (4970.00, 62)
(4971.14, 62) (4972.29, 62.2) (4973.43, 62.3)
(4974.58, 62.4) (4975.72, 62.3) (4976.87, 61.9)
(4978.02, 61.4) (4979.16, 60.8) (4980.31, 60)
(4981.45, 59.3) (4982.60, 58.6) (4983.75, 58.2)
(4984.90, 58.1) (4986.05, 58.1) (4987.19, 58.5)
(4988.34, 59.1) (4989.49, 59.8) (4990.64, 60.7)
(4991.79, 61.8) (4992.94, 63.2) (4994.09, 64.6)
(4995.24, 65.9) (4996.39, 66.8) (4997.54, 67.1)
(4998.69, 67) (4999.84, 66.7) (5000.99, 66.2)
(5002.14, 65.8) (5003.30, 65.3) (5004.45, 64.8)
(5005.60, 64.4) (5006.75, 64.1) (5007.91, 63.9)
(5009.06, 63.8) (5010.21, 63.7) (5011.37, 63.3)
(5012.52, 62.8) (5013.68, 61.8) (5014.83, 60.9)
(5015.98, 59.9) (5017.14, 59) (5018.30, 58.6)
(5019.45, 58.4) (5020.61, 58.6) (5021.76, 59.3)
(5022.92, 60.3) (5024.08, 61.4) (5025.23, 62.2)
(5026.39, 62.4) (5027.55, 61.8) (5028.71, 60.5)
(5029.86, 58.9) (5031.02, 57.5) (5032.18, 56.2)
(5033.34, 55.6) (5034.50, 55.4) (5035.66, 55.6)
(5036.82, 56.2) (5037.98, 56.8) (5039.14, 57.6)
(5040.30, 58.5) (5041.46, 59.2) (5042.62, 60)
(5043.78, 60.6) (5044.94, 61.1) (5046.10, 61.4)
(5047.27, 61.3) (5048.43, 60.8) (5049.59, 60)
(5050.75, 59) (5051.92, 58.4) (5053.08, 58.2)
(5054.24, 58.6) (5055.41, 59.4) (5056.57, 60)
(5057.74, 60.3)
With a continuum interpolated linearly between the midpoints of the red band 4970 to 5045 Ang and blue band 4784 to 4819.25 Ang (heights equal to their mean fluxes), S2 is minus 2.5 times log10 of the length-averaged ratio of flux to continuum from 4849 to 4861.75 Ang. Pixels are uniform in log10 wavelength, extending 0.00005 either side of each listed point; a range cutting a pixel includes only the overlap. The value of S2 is 0.10 mag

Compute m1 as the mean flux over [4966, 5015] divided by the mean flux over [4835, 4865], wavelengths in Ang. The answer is 1.08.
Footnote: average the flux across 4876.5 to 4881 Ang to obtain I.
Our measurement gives 60.8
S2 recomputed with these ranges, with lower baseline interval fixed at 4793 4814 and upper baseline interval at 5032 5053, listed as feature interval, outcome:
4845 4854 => 0.074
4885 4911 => 0.035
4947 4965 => -0.063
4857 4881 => 0.094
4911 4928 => -0.038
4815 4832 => -0.039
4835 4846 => 0.037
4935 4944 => 0.002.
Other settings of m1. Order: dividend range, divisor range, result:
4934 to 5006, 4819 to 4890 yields 1.05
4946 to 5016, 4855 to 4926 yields 1.06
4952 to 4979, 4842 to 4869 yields 1.10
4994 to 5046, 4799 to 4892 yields 1.01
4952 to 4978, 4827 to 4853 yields 1.02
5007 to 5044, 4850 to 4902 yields 1.02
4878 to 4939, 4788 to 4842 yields 0.95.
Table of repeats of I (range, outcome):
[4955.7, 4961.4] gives 62.1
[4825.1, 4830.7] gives 63.3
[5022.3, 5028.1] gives 61.5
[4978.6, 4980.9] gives 60.5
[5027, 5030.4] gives 60.5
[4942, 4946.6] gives 64.6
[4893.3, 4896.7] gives 61.3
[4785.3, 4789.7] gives 62.3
